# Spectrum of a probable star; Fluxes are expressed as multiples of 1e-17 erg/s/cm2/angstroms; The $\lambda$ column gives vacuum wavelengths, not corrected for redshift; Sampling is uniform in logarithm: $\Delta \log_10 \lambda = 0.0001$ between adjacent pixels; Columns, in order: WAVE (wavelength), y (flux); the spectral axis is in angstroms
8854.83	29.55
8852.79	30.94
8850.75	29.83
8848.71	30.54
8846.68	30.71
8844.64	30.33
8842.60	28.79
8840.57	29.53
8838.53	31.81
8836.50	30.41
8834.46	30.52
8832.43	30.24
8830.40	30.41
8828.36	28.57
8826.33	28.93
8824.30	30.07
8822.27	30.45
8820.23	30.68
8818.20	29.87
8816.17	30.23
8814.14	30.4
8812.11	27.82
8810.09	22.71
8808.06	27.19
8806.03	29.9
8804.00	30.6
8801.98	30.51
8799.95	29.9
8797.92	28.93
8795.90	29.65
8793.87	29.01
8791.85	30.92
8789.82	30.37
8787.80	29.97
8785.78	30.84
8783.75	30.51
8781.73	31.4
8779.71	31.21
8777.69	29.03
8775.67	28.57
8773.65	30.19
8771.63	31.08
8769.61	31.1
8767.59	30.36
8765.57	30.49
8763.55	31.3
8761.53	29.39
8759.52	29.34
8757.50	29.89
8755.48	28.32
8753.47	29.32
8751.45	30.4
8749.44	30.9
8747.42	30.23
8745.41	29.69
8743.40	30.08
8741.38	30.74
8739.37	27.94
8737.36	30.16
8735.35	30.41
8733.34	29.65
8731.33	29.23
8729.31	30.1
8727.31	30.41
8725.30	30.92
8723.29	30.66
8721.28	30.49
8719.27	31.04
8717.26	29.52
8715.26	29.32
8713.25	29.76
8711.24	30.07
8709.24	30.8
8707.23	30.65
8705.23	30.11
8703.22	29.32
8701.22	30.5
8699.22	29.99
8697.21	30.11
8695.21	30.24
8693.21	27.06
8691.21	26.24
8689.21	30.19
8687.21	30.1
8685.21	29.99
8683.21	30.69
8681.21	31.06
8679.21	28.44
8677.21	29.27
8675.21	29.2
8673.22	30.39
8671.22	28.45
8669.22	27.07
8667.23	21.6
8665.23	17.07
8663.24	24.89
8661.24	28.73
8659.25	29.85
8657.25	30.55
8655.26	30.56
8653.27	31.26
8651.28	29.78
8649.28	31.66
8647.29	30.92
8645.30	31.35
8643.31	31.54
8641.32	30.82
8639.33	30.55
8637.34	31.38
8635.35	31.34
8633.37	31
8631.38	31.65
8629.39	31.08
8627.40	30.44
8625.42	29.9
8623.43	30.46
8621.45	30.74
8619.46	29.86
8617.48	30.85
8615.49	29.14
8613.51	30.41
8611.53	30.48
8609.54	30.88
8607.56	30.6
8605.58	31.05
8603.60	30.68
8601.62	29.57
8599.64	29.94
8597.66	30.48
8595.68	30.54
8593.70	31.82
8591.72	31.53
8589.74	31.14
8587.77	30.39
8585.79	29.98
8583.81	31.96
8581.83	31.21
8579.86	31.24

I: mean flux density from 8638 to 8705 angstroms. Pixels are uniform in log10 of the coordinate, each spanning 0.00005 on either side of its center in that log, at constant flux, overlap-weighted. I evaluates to 29.1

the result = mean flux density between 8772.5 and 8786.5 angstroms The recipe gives 30.2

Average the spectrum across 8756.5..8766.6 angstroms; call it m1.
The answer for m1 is 30.1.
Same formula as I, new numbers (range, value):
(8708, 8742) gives 30.1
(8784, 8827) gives 29.5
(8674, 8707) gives 29.6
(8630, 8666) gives 29.8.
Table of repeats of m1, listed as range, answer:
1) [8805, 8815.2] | 27.6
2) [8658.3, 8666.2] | 25.1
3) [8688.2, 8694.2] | 27.8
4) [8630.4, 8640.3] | 31.2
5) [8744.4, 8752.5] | 30.3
